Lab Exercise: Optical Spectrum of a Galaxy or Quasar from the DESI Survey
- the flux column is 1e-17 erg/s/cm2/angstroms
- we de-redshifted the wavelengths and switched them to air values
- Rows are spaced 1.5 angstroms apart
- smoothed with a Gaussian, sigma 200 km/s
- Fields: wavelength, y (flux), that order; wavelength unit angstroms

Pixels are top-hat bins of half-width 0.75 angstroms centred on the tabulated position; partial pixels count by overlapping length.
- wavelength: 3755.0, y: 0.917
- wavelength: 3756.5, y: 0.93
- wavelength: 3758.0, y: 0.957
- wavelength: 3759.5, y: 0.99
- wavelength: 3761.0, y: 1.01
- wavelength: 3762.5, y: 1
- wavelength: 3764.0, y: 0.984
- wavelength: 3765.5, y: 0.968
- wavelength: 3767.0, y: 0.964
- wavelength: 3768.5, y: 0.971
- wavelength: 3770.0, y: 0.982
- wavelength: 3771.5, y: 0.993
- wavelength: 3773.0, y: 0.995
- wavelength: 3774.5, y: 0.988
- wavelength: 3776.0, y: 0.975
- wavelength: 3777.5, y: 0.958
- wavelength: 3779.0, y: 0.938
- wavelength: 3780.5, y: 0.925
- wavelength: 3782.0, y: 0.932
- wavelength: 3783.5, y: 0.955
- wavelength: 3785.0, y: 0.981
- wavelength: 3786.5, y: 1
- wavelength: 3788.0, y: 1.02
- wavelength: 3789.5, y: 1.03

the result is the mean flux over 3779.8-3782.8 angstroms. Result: 0.929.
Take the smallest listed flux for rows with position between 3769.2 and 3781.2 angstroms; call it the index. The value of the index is 0.925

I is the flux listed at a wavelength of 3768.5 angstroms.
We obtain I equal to 0.971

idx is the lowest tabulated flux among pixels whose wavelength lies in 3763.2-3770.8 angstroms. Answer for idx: 0.964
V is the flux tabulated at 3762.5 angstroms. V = 1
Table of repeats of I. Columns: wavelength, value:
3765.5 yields 0.968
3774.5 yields 0.988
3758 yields 0.957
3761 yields 1.01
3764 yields 0.984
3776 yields 0.975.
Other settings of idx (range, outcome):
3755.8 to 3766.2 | 0.93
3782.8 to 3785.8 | 0.955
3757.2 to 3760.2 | 0.957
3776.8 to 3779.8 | 0.938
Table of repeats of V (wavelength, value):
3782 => 0.932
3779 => 0.938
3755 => 0.917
